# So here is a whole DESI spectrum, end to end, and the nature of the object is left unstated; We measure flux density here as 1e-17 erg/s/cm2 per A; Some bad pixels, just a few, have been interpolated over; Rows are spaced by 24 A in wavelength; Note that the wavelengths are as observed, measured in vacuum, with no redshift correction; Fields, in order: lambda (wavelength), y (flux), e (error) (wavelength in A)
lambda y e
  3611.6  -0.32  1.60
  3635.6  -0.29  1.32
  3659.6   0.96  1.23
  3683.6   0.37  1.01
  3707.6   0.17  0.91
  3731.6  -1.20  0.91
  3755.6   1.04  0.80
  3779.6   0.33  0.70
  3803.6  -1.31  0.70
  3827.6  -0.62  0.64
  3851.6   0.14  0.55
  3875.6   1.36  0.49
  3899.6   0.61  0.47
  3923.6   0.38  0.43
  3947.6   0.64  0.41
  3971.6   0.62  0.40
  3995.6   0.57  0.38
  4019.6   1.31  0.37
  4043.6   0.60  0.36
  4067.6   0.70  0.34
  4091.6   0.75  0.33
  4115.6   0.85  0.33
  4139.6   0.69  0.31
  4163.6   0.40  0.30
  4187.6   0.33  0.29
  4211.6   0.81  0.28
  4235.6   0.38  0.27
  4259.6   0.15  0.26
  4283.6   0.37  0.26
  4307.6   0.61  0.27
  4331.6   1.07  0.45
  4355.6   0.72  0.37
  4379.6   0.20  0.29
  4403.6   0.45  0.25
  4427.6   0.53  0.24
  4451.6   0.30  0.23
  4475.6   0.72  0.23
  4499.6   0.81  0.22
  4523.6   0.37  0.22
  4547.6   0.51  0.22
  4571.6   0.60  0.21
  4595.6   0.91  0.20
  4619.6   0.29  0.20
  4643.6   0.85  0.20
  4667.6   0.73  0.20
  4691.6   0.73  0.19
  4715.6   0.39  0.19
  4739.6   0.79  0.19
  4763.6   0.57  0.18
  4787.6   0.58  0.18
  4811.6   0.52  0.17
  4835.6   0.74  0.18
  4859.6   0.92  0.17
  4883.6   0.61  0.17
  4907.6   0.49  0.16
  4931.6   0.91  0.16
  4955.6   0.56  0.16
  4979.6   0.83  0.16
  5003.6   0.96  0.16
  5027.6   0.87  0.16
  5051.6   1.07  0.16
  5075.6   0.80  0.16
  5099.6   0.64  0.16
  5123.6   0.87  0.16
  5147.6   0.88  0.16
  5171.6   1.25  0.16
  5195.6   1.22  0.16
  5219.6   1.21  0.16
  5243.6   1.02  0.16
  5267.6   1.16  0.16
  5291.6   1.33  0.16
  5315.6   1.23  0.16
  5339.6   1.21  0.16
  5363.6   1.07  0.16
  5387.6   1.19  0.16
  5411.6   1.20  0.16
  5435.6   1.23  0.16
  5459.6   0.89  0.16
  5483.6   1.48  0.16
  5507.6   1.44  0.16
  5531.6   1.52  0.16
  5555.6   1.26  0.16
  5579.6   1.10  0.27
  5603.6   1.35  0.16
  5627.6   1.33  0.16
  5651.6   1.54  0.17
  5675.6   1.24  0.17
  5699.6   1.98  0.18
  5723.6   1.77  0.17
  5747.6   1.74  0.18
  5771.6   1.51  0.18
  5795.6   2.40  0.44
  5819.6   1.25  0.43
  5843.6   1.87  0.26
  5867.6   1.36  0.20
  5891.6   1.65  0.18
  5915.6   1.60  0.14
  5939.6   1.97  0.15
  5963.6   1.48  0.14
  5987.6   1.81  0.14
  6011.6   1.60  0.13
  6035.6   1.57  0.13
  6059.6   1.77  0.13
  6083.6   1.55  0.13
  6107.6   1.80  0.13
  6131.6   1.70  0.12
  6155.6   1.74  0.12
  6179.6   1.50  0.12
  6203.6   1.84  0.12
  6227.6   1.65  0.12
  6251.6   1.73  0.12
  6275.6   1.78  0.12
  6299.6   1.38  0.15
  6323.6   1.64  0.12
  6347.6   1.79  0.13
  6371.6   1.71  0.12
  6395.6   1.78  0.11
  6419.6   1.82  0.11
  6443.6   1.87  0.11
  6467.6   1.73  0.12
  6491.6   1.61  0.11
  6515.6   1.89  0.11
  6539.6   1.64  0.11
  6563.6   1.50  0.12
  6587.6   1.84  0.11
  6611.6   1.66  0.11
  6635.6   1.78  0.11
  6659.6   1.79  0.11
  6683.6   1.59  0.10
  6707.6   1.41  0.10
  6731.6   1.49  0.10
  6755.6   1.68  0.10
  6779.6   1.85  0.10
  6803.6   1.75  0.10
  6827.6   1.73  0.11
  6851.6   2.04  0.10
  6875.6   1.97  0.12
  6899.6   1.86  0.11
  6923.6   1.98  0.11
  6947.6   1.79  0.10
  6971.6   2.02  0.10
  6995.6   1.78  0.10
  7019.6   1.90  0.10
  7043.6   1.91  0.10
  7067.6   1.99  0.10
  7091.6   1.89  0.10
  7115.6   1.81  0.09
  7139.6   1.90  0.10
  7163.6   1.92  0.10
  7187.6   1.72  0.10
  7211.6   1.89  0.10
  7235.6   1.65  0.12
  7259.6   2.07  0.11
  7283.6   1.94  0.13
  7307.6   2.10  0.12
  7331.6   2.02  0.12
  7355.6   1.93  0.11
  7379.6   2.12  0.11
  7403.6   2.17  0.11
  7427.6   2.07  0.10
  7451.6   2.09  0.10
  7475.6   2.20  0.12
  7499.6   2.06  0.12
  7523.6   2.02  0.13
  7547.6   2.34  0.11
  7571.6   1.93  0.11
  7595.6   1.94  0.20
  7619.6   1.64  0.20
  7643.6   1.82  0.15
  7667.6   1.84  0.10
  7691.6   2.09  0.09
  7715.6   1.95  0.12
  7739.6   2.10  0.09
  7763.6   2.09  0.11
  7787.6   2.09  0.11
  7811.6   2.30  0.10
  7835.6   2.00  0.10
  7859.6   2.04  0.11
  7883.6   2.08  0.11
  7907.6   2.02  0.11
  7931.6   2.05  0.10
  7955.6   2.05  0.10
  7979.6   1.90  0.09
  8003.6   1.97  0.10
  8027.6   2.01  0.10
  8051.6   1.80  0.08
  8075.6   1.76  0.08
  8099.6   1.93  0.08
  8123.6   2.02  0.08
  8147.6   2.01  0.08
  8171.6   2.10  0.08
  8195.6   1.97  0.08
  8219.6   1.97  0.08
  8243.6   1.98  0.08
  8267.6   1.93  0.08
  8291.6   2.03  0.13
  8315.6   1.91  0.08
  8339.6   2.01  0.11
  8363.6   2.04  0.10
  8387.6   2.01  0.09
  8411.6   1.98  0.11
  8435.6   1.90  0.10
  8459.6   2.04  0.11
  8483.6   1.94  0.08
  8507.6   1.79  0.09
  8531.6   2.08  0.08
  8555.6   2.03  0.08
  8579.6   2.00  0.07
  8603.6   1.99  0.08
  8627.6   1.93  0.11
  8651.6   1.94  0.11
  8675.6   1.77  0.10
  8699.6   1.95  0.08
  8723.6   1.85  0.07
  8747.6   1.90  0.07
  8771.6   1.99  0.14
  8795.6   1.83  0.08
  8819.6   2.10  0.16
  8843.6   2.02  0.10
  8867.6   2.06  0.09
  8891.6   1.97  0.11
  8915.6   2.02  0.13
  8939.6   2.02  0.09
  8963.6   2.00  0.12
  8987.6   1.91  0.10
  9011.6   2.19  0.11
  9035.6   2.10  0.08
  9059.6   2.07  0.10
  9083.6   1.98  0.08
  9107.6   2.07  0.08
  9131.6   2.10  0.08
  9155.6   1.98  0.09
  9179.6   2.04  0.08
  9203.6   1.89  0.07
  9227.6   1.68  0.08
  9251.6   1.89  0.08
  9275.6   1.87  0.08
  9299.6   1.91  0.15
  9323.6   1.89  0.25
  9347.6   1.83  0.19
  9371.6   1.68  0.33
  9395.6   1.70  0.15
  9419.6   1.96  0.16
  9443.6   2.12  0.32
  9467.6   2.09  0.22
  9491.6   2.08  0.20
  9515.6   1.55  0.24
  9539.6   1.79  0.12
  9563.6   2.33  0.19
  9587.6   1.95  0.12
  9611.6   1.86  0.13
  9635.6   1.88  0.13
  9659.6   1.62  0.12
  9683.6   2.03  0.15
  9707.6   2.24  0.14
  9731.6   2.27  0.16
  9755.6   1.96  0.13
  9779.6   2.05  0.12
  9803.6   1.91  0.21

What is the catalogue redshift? 0.29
